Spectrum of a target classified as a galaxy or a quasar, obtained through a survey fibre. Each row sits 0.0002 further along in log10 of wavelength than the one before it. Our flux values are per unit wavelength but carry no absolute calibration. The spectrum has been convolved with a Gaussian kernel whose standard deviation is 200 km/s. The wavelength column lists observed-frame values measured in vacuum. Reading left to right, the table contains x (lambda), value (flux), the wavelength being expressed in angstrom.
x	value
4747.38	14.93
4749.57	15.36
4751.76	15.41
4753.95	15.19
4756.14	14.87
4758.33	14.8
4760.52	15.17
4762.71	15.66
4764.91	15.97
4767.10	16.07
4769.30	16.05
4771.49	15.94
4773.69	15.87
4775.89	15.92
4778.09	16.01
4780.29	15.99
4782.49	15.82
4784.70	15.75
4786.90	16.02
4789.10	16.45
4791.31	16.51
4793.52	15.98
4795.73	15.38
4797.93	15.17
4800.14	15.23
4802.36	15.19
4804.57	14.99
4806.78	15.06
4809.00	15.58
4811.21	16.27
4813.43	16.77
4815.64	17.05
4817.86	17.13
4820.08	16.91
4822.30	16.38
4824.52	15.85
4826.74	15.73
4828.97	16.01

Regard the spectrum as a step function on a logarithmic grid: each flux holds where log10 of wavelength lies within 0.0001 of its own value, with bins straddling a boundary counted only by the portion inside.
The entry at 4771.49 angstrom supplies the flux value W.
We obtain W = 15.94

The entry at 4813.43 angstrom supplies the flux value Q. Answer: 16.77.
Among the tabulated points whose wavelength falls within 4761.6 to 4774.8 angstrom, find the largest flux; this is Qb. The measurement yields 16.07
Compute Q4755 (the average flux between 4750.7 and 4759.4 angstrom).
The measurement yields 15.1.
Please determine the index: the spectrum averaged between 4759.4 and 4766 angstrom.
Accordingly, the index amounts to 15.6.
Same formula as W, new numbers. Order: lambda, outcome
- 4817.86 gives 17.13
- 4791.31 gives 16.51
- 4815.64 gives 17.05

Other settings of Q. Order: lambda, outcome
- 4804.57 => 14.99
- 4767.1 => 16.07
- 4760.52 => 15.17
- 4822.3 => 16.38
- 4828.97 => 16.01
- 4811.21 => 16.27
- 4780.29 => 15.99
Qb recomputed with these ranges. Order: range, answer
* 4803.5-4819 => 17.13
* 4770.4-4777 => 15.94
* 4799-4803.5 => 15.23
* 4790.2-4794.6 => 16.51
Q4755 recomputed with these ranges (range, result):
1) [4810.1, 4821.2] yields 16.8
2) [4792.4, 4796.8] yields 15.7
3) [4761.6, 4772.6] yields 15.9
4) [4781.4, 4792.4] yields 16.1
